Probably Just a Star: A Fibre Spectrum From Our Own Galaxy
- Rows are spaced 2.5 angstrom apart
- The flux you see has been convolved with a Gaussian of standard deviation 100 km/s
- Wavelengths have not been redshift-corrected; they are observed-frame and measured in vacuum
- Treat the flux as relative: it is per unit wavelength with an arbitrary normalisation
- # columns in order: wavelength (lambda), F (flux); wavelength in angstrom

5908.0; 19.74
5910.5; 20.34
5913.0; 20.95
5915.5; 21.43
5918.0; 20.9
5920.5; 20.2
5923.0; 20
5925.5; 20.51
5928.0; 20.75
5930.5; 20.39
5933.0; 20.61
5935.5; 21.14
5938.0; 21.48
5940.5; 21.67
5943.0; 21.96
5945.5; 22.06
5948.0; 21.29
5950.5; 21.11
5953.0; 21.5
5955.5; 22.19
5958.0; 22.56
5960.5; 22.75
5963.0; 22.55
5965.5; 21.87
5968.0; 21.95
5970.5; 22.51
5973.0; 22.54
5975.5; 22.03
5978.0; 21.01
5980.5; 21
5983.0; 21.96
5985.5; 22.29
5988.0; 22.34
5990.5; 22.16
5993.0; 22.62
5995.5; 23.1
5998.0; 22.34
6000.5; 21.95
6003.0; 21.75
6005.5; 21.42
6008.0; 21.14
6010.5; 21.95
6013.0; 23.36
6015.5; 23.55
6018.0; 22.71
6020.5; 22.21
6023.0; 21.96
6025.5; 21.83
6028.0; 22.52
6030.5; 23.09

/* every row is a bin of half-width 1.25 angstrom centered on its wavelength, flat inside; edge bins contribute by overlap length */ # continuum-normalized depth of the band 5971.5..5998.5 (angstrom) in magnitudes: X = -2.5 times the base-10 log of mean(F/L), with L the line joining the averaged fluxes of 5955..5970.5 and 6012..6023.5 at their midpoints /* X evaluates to 0.02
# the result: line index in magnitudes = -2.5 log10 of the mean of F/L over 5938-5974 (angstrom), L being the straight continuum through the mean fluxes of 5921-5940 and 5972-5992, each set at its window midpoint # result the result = -0.04 mag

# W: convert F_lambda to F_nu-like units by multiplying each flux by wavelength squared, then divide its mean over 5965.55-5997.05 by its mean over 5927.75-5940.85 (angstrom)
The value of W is 1.07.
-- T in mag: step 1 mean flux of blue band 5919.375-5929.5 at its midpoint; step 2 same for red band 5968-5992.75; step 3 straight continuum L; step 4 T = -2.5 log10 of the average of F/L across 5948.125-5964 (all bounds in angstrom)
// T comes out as -0.04 mag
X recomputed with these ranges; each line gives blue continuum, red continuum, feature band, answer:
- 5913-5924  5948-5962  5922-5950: 0.01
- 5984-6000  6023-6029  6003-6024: 0.00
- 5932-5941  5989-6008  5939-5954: -0.01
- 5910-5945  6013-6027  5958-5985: -0.02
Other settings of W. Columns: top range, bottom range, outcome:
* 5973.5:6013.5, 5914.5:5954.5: 1.07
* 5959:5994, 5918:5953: 1.07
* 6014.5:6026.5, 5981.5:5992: 1.02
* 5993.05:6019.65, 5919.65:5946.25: 1.09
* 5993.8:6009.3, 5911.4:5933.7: 1.09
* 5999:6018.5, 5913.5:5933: 1.11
